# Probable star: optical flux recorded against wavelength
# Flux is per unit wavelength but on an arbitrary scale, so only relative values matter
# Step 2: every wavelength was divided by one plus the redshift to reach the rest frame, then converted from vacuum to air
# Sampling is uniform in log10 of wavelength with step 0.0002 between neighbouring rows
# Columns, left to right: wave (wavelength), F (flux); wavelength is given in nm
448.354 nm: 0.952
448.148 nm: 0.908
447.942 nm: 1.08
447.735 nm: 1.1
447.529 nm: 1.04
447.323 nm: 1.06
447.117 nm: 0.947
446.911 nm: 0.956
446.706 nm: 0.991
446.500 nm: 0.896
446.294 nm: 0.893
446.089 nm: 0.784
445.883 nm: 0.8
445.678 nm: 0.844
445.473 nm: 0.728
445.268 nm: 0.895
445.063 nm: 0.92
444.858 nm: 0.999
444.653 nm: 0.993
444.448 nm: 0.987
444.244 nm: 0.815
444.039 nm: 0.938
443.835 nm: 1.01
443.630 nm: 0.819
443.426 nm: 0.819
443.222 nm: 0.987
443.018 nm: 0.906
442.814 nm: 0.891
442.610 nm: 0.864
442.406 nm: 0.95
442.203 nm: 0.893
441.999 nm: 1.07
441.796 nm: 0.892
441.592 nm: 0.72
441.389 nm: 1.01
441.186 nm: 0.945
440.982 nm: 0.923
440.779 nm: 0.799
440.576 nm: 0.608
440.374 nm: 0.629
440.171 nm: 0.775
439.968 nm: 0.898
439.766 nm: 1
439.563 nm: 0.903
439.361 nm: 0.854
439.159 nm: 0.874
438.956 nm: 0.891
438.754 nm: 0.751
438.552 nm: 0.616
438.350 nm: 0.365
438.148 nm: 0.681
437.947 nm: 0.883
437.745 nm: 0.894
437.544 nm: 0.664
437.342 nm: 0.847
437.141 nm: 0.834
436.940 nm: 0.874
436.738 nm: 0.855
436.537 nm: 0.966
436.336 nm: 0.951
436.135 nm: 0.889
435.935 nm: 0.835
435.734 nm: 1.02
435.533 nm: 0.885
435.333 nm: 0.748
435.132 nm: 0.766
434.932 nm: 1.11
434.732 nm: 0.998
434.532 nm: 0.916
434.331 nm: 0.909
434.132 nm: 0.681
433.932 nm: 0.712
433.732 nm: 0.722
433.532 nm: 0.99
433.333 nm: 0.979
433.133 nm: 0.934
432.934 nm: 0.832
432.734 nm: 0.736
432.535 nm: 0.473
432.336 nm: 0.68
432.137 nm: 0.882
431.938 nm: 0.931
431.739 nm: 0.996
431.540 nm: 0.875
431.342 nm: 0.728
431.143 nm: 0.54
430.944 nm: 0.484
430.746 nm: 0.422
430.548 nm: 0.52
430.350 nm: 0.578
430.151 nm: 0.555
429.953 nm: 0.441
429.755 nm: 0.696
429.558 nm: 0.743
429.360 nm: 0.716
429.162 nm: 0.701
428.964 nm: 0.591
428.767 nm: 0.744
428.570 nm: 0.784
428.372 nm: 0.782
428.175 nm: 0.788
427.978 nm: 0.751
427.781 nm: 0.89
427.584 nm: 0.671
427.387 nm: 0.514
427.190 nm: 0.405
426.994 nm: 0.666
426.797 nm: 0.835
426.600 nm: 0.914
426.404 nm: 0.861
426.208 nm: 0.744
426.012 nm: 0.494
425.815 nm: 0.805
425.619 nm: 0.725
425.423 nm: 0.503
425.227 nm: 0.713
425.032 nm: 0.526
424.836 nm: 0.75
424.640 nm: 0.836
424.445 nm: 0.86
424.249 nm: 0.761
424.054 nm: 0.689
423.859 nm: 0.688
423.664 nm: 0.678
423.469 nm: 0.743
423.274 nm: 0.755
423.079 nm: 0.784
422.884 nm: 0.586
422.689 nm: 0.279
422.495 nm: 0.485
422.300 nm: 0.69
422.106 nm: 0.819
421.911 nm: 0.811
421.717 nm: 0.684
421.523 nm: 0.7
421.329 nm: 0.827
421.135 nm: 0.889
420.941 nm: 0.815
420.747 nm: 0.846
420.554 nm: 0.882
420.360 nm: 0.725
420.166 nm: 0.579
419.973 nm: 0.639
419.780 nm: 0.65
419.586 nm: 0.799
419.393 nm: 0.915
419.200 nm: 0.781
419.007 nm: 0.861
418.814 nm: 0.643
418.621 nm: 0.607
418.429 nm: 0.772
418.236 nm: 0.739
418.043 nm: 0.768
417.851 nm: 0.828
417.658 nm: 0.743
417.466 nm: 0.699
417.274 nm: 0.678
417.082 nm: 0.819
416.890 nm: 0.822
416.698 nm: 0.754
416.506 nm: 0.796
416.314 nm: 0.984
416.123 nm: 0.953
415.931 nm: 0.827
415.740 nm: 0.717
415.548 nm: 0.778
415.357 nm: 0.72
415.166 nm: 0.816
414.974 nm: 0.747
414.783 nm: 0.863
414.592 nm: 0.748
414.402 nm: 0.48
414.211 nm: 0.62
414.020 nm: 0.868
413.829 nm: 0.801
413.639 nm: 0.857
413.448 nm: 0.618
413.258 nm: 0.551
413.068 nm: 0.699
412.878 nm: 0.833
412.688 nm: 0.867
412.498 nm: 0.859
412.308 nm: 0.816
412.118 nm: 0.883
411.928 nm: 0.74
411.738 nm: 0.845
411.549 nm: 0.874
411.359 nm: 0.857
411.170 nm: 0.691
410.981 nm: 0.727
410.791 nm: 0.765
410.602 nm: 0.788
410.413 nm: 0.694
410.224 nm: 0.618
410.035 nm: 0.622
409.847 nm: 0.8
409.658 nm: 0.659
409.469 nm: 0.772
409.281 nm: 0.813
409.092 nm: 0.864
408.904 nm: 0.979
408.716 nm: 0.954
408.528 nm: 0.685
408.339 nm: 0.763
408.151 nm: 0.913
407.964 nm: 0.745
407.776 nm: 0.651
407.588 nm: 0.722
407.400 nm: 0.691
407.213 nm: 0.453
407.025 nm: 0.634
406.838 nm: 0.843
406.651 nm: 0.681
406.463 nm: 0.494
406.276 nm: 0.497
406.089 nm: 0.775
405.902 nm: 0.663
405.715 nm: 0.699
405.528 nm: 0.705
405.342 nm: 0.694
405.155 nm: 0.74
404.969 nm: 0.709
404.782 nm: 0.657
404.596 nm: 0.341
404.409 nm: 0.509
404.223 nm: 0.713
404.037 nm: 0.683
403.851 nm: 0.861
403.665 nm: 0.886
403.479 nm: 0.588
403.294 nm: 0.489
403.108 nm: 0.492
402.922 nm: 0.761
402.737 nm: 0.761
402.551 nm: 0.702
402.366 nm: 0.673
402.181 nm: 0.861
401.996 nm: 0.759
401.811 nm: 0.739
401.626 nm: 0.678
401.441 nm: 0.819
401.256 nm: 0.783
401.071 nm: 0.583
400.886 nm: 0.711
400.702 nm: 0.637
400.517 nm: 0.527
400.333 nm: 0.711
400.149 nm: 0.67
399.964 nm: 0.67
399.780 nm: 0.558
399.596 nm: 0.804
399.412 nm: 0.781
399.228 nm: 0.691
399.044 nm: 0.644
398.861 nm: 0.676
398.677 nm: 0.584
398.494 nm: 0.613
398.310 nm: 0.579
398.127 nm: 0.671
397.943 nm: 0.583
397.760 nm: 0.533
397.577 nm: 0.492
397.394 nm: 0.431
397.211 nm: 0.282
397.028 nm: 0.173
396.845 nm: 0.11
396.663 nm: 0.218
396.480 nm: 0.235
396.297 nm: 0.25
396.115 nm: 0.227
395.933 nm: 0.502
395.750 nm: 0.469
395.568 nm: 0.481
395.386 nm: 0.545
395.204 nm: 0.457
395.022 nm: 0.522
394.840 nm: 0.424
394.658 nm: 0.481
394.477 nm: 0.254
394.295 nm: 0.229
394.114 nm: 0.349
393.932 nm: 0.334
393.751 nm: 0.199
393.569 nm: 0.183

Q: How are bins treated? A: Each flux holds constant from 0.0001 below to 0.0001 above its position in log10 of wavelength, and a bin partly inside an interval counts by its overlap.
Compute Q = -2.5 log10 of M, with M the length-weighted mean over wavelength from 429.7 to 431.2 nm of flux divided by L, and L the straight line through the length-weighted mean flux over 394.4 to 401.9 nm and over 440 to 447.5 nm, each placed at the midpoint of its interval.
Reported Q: 0.44 mag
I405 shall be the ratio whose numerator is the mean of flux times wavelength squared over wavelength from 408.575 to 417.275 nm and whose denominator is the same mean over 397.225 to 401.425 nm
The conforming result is 1.32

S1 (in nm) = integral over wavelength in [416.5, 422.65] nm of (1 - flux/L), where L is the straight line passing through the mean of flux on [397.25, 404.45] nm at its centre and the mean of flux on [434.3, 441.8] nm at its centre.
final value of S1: 0.040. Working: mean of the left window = 0.663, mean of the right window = 0.84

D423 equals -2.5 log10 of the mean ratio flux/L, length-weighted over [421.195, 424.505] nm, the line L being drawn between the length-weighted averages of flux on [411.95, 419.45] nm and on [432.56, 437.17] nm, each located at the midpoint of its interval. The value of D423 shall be 0.16 mag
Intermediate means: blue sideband 0.772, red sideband 0.87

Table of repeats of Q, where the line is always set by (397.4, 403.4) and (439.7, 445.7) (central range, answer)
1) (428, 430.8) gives 0.24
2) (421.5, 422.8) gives 0.22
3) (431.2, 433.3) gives 0.03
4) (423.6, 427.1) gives 0.10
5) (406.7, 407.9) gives 0.05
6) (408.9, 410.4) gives -0.06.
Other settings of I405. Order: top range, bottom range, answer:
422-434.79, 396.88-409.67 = 1.21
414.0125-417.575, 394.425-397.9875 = 2.22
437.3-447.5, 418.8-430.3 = 1.32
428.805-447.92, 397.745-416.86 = 1.34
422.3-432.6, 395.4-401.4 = 1.48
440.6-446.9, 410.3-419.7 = 1.33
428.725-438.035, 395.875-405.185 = 1.54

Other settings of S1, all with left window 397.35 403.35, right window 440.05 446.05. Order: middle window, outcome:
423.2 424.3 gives 0.09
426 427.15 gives 0.06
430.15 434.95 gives 0.34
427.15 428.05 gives 0.16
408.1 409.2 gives -0.24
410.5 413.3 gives -0.28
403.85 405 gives 0.11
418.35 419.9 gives 0.01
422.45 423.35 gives 0.23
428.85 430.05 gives 0.23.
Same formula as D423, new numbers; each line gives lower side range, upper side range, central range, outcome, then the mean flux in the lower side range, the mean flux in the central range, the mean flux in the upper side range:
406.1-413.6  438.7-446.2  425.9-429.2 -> 0.14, 0.744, 0.714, 0.876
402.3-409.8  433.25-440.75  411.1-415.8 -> -0.05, 0.699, 0.767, 0.831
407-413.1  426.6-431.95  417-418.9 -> 0.00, 0.768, 0.729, 0.68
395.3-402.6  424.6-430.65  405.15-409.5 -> -0.20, 0.566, 0.726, 0.683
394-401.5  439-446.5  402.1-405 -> -0.19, 0.51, 0.666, 0.879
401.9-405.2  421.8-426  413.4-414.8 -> -0.07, 0.676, 0.728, 0.686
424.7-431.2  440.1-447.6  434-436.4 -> -0.16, 0.664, 0.889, 0.892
